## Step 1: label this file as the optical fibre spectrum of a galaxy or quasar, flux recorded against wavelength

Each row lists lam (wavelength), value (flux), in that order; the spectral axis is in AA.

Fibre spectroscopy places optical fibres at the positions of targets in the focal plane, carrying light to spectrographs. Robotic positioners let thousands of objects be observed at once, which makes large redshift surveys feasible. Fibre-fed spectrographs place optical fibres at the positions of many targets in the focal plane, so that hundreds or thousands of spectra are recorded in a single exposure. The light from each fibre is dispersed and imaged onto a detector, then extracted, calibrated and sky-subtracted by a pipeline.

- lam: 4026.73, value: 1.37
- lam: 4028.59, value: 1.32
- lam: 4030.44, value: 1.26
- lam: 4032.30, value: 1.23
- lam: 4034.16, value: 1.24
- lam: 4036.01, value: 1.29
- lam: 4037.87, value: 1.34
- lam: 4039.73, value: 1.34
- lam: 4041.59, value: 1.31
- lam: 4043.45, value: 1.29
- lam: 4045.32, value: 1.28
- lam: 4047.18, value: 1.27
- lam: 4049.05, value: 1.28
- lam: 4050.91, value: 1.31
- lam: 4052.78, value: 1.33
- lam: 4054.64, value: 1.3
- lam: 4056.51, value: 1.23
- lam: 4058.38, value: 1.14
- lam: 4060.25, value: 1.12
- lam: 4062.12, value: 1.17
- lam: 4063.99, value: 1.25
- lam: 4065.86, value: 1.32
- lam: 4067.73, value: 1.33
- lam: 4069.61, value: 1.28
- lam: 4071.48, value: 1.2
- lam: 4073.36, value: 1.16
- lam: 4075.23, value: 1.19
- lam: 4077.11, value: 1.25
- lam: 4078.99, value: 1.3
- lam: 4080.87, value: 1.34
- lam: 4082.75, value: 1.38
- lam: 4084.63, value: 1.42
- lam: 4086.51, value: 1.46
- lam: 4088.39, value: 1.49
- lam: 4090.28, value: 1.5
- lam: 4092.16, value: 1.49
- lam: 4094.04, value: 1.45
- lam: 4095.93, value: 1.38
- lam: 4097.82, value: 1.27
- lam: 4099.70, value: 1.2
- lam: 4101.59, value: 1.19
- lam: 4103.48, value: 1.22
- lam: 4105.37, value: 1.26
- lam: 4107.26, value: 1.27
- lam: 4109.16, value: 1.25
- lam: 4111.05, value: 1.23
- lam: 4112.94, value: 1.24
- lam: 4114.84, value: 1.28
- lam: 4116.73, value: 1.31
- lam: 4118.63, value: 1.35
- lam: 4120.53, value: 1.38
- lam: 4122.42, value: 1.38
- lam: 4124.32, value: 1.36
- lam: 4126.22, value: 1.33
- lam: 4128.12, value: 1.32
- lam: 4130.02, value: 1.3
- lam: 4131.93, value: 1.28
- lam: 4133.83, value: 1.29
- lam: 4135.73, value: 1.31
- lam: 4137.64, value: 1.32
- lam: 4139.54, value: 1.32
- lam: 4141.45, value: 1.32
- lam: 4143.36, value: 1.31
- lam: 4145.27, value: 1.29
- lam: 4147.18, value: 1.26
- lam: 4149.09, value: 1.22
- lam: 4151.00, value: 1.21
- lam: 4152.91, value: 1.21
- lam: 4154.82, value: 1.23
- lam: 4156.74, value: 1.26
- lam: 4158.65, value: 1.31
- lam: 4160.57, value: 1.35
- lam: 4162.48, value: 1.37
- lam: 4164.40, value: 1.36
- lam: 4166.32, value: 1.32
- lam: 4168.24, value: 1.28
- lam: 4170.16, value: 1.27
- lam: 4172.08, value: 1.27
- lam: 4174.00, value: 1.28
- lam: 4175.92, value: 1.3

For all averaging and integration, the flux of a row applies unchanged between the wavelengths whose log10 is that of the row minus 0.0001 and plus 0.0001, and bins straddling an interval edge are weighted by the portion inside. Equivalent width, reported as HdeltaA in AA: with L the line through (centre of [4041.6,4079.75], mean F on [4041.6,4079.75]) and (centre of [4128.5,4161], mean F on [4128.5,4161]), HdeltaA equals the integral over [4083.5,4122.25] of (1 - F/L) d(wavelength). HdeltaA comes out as -2.1 AA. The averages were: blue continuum 1.25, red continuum 1.28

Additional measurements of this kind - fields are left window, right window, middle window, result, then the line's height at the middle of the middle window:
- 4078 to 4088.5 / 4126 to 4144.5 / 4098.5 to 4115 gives 1.4 AA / 1.35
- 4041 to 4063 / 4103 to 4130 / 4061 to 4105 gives -1.3 AA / 1.27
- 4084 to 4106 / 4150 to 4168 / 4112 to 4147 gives 0.2 AA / 1.32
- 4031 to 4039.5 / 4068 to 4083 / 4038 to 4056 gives -0.4 AA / 1.27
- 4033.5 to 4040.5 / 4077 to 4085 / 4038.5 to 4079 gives 2.0 AA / 1.32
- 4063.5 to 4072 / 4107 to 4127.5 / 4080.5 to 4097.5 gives -1.8 AA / 1.29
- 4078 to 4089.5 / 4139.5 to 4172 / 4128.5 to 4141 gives 0.1 AA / 1.32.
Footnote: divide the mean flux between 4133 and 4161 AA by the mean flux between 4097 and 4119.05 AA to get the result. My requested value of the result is 1.0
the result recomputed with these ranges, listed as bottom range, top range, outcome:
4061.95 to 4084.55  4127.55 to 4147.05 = 1.02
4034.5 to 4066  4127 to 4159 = 1.01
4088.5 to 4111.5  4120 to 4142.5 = 1.01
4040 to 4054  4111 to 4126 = 1.02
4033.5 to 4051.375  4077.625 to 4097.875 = 1.09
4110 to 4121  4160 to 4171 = 1.02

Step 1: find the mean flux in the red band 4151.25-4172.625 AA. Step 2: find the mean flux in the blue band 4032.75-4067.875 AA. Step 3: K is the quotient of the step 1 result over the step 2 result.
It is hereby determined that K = 1.0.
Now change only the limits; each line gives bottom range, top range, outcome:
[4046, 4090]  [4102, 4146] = 1.01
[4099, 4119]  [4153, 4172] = 1.04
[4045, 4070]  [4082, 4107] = 1.08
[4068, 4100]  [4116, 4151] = 0.98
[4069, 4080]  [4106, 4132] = 1.06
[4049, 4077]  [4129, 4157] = 1.03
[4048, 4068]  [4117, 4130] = 1.08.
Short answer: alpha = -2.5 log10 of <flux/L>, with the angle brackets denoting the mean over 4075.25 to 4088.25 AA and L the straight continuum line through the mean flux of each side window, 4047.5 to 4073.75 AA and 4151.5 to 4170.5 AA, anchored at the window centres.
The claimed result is -0.08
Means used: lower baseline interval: 1.25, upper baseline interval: 1.29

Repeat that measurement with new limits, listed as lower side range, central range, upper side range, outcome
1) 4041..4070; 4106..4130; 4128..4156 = -0.03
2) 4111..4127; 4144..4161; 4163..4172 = 0.05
